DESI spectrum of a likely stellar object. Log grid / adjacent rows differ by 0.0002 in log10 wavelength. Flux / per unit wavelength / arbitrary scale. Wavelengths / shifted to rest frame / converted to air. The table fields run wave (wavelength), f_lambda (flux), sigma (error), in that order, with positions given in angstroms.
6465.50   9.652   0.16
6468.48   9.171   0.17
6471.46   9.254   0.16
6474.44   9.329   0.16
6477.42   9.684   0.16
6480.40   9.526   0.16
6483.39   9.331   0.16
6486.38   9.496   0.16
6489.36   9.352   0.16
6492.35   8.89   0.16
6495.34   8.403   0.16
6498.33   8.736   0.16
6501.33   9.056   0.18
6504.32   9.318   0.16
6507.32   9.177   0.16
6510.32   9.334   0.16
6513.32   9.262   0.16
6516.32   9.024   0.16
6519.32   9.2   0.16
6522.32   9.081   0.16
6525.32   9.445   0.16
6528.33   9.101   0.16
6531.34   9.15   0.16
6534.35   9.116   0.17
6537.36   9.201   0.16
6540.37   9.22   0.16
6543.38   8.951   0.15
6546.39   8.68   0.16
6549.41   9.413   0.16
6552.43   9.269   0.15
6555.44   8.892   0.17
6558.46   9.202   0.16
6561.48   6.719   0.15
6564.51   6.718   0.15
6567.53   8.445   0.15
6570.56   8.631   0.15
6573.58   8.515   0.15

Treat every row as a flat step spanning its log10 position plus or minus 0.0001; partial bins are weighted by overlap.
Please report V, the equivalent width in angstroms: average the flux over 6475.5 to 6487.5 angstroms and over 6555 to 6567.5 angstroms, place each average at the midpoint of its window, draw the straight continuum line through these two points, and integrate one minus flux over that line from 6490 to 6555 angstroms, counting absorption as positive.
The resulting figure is -3.46 angstroms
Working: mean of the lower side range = 9.5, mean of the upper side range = 7.86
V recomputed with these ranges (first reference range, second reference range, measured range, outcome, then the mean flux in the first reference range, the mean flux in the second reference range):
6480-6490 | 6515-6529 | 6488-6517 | 0.8 angstroms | 9.42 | 9.18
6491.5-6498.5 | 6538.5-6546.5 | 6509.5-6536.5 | -1.0 angstroms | 8.65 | 9.02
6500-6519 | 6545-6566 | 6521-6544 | -1.0 angstroms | 9.2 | 8.41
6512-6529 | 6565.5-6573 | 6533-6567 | 0.3 angstroms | 9.19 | 8.41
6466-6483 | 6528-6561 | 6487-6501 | 0.6 angstroms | 9.4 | 9.04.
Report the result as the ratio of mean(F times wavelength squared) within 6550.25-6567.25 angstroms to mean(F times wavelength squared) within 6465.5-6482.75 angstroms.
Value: 0.9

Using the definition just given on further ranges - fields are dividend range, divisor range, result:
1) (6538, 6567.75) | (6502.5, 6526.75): 0.94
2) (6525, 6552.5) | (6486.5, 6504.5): 1.03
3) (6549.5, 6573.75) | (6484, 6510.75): 0.94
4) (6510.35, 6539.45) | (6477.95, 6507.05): 1.01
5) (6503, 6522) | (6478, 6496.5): 1.01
